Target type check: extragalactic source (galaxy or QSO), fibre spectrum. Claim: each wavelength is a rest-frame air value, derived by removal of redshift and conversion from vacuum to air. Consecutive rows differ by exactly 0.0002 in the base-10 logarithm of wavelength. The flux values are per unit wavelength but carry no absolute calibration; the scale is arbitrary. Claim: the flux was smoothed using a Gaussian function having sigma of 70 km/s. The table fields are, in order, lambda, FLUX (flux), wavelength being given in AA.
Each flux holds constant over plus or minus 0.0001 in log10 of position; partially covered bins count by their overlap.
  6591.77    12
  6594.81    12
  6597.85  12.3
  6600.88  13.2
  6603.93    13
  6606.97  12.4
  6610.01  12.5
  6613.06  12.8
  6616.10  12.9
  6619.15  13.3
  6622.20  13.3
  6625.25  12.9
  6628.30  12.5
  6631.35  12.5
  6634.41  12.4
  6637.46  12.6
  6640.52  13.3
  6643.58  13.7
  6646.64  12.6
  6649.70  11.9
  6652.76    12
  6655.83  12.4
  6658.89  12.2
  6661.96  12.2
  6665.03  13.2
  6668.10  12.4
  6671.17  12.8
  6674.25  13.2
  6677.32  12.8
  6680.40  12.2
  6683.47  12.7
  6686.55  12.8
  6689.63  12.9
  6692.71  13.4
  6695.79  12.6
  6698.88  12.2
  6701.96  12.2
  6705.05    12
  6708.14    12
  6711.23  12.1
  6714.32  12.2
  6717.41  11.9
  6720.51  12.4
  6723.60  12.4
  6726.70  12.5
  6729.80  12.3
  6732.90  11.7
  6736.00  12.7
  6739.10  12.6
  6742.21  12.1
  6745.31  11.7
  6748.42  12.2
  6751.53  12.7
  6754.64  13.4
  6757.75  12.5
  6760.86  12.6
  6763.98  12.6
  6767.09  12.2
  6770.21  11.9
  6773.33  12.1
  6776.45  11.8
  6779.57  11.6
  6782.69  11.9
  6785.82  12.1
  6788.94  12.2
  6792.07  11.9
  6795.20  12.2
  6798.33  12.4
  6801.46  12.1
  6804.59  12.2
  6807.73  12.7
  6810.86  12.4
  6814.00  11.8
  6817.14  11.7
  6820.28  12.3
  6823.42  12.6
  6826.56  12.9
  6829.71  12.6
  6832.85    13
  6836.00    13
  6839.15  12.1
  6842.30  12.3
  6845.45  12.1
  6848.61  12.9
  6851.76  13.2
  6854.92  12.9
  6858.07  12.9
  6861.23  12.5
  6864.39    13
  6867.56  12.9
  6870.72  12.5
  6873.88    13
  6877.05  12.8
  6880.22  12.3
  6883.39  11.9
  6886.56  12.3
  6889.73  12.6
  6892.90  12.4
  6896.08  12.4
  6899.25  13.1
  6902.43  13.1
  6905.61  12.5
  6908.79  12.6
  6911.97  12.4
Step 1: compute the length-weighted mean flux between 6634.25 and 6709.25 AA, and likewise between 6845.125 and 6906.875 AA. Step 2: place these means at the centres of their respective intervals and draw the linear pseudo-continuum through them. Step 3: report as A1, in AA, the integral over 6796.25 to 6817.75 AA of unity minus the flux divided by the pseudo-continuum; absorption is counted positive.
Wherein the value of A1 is 0.8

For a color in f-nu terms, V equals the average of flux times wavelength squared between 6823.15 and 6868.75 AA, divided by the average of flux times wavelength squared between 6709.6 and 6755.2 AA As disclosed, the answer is 1.1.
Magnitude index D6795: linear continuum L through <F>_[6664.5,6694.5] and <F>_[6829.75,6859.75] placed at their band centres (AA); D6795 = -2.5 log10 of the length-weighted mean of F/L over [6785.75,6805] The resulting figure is 0.05 mag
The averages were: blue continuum 12.8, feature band 12.2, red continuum 12.7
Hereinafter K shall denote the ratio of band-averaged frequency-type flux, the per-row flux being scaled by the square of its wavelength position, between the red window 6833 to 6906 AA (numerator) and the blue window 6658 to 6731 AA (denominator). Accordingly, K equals 1.1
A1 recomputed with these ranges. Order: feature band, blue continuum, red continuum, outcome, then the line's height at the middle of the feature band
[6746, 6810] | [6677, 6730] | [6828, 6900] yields 1.3 AA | 12.5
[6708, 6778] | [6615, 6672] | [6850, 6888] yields 2.2 AA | 12.7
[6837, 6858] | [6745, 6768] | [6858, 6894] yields -0.1 AA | 12.6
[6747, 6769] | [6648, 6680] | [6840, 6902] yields -0.1 AA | 12.6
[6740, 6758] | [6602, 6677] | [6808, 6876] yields 0.3 AA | 12.7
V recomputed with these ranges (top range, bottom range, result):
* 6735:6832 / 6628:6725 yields 1.01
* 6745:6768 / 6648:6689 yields 1.03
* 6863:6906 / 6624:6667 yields 1.08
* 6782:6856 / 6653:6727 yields 1.03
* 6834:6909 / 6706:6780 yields 1.07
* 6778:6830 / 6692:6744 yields 1.02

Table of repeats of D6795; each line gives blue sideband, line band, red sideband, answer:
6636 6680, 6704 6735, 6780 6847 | 0.031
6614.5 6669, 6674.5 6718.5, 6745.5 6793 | 0.003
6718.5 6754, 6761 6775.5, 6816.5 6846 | 0.014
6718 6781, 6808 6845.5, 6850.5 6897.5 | 0.007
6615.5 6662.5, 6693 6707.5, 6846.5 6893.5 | 0.030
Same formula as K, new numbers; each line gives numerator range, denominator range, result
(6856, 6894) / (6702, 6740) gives 1.08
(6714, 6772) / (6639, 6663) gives 1.01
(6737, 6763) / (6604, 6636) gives 1.02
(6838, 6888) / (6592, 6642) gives 1.07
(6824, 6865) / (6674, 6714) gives 1.06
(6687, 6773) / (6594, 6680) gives 1.00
